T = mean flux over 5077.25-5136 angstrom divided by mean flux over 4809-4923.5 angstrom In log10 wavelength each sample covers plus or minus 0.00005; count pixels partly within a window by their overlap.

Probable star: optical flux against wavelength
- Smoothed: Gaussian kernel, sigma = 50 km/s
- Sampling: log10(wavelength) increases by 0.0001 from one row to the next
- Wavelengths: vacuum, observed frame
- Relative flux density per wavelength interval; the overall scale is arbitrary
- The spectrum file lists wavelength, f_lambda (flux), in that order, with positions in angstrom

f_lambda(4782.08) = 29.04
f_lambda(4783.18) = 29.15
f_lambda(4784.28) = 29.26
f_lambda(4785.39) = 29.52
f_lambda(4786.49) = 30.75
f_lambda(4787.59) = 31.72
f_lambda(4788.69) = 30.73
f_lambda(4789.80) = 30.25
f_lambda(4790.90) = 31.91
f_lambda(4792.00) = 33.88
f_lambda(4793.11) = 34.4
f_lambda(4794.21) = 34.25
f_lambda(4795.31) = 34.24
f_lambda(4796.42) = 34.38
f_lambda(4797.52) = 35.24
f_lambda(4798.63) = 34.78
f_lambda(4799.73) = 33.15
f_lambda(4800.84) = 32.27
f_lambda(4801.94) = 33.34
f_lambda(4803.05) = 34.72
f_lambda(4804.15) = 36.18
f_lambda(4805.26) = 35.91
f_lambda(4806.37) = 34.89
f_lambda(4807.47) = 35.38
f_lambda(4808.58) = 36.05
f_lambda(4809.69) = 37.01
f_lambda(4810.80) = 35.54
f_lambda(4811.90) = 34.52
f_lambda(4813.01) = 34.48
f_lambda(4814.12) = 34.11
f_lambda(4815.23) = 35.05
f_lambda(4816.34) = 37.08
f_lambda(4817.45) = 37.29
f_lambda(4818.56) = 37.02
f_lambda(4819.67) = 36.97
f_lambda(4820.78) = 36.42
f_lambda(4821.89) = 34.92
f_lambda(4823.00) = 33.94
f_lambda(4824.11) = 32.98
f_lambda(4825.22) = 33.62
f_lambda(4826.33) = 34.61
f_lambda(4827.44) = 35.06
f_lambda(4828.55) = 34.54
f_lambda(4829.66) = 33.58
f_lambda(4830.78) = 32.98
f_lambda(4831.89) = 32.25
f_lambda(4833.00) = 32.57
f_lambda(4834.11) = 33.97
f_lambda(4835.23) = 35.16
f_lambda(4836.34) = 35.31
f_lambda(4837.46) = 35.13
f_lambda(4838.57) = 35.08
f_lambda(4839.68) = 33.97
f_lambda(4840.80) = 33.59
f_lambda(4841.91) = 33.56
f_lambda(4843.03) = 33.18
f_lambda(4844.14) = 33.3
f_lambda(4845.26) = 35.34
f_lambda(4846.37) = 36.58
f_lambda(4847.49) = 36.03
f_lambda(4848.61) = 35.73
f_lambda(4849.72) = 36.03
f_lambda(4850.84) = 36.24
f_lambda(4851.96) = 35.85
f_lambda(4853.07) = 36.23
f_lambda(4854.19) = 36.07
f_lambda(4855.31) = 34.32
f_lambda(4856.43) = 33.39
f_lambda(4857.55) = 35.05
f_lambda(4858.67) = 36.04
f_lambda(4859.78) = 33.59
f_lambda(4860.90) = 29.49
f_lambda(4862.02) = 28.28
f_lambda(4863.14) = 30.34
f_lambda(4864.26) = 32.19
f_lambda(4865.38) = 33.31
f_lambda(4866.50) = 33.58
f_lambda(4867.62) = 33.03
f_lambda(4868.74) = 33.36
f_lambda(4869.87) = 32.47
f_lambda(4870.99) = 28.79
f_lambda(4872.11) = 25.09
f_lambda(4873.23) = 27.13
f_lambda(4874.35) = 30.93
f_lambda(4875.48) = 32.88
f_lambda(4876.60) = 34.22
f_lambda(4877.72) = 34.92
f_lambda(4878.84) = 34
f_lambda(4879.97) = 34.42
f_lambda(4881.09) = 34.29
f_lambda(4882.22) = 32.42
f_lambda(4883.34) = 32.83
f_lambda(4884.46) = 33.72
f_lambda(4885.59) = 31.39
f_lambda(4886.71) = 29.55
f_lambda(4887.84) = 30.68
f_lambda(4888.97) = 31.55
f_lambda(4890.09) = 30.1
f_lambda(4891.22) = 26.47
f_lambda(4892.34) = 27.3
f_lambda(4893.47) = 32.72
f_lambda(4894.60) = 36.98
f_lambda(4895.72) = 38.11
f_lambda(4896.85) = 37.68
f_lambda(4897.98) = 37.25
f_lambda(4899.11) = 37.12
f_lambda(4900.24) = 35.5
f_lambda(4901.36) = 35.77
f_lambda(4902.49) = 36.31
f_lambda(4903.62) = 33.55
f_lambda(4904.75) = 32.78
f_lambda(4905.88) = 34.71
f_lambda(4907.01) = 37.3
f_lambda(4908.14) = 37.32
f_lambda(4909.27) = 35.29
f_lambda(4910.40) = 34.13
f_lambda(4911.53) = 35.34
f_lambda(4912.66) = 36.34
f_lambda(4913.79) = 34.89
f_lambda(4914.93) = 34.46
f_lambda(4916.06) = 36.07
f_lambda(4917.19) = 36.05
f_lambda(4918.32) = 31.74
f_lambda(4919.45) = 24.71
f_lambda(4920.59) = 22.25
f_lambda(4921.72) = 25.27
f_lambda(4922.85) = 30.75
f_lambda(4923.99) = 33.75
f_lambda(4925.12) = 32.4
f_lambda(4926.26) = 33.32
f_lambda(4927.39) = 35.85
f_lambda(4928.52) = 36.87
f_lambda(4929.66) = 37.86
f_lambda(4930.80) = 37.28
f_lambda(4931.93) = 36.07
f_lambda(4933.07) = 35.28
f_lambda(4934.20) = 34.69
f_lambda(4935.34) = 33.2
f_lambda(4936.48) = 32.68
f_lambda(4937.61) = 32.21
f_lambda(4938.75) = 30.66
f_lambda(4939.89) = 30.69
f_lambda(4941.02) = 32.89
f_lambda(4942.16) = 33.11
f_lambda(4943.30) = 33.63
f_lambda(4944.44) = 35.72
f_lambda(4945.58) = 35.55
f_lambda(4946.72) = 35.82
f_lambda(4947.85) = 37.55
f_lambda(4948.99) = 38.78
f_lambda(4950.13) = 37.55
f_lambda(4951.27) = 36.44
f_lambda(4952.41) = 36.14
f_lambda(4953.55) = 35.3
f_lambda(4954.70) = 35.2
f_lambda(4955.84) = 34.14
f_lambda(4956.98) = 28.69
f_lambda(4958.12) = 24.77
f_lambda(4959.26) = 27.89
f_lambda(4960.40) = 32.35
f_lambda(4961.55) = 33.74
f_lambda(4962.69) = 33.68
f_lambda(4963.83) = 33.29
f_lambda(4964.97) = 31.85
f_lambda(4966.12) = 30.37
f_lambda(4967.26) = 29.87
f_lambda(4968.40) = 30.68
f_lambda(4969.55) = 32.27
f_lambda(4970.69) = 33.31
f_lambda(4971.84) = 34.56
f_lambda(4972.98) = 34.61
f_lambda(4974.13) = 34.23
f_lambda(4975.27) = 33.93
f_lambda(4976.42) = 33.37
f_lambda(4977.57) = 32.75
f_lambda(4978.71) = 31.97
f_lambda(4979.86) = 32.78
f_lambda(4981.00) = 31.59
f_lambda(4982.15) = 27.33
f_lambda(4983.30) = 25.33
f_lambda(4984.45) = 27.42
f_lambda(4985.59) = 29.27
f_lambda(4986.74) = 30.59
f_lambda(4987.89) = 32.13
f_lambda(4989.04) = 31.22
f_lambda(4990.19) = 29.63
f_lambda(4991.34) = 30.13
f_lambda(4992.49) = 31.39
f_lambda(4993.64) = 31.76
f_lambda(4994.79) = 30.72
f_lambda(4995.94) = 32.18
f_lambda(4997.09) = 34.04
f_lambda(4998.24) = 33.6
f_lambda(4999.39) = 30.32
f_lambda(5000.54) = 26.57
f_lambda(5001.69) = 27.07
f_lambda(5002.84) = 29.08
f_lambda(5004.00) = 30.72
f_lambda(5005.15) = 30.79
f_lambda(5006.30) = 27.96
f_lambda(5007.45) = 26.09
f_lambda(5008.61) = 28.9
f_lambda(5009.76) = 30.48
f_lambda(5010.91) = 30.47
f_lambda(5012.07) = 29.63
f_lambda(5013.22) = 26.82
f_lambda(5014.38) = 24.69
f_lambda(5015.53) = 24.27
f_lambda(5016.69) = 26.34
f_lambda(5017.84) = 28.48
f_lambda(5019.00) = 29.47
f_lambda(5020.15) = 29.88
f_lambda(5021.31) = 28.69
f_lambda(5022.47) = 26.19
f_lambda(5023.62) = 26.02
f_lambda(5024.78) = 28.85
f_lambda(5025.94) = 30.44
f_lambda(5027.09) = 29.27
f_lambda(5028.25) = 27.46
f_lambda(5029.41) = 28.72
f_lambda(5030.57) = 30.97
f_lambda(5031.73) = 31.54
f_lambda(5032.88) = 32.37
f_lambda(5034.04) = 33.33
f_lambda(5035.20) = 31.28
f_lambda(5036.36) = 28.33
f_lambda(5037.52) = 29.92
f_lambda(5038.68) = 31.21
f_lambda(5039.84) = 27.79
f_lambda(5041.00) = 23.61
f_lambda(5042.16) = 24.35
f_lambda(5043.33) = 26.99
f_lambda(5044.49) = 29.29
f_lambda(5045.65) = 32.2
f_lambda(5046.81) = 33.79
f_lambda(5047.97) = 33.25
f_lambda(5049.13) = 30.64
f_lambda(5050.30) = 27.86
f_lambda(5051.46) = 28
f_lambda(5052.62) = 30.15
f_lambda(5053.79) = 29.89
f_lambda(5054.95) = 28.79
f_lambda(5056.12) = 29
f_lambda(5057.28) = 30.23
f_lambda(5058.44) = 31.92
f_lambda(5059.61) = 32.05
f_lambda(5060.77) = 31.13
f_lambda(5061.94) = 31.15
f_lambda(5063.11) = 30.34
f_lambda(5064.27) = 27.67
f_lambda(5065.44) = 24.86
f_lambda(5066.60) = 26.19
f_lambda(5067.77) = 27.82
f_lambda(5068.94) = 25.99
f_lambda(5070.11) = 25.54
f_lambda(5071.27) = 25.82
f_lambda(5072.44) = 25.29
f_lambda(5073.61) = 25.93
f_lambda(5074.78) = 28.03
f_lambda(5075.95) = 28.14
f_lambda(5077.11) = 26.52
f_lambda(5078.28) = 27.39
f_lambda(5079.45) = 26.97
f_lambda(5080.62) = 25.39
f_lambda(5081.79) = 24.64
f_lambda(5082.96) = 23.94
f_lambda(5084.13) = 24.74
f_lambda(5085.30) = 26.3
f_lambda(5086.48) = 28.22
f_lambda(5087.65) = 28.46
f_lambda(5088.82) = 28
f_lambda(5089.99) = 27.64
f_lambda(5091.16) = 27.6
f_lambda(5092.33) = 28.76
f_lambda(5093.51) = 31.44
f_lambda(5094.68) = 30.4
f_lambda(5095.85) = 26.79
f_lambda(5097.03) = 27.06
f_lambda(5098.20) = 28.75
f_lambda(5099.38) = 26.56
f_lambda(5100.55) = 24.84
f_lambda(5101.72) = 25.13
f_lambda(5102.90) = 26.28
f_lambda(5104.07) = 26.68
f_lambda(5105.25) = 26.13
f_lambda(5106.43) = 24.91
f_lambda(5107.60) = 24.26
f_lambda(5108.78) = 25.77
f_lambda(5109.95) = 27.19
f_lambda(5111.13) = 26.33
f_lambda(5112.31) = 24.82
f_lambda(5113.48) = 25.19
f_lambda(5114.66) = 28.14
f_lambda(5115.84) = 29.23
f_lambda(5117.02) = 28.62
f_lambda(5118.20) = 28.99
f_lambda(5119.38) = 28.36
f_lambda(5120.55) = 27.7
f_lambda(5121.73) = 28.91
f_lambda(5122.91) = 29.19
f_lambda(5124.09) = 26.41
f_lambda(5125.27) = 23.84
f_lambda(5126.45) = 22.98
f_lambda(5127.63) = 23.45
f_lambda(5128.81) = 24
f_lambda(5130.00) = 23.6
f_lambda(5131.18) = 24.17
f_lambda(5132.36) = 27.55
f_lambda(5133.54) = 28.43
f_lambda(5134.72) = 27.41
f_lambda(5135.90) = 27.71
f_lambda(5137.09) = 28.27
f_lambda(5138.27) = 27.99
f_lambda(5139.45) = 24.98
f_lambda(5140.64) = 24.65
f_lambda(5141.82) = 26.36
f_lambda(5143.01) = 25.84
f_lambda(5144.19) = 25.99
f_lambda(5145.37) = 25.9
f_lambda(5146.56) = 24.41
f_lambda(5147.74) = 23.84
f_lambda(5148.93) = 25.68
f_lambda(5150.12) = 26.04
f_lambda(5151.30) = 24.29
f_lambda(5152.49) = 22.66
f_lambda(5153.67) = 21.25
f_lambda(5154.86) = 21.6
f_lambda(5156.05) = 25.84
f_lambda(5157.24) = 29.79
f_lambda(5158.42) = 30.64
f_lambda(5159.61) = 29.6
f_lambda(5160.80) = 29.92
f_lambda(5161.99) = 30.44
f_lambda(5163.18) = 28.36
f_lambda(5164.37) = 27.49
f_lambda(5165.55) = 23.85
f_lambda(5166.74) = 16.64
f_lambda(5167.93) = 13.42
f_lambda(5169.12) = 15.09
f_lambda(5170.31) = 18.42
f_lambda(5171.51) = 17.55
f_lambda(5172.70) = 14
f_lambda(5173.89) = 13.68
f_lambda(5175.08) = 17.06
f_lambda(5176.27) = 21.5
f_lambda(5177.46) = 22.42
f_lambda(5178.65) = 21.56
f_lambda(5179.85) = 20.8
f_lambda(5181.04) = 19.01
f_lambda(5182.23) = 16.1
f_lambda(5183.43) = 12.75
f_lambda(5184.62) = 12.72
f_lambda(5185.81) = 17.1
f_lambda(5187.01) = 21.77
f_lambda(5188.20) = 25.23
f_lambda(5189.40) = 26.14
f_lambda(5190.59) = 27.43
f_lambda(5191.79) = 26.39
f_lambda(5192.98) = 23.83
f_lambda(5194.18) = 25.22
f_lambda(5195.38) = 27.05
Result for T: 0.8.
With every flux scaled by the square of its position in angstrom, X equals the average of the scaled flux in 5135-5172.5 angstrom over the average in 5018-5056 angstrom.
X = 0.88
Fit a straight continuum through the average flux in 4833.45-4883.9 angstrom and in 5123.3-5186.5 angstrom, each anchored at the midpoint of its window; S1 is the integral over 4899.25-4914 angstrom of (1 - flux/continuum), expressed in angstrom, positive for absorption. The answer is -1.7 angstrom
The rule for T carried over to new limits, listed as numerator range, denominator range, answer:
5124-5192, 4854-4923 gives 0.71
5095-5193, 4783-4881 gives 0.72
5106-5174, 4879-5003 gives 0.76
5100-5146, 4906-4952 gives 0.77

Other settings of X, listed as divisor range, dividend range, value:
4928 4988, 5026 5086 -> 0.90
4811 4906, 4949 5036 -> 0.96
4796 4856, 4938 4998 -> 0.98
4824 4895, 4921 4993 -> 1.03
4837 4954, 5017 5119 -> 0.89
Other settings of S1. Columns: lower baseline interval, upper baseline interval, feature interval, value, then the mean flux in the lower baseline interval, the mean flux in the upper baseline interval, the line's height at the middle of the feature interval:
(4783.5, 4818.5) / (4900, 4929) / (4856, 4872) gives 0.75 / 34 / 33.5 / 33.7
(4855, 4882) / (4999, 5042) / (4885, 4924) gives -2.16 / 32.3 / 28.7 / 31.4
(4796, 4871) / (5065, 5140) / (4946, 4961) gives -1.43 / 34.4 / 26.7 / 31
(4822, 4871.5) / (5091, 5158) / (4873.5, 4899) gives -0.12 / 33.9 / 26.3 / 32.8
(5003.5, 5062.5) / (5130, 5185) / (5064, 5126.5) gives -1.55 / 29.2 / 23.2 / 26.2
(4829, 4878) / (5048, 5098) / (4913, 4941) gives -1.17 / 33.4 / 28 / 31.6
